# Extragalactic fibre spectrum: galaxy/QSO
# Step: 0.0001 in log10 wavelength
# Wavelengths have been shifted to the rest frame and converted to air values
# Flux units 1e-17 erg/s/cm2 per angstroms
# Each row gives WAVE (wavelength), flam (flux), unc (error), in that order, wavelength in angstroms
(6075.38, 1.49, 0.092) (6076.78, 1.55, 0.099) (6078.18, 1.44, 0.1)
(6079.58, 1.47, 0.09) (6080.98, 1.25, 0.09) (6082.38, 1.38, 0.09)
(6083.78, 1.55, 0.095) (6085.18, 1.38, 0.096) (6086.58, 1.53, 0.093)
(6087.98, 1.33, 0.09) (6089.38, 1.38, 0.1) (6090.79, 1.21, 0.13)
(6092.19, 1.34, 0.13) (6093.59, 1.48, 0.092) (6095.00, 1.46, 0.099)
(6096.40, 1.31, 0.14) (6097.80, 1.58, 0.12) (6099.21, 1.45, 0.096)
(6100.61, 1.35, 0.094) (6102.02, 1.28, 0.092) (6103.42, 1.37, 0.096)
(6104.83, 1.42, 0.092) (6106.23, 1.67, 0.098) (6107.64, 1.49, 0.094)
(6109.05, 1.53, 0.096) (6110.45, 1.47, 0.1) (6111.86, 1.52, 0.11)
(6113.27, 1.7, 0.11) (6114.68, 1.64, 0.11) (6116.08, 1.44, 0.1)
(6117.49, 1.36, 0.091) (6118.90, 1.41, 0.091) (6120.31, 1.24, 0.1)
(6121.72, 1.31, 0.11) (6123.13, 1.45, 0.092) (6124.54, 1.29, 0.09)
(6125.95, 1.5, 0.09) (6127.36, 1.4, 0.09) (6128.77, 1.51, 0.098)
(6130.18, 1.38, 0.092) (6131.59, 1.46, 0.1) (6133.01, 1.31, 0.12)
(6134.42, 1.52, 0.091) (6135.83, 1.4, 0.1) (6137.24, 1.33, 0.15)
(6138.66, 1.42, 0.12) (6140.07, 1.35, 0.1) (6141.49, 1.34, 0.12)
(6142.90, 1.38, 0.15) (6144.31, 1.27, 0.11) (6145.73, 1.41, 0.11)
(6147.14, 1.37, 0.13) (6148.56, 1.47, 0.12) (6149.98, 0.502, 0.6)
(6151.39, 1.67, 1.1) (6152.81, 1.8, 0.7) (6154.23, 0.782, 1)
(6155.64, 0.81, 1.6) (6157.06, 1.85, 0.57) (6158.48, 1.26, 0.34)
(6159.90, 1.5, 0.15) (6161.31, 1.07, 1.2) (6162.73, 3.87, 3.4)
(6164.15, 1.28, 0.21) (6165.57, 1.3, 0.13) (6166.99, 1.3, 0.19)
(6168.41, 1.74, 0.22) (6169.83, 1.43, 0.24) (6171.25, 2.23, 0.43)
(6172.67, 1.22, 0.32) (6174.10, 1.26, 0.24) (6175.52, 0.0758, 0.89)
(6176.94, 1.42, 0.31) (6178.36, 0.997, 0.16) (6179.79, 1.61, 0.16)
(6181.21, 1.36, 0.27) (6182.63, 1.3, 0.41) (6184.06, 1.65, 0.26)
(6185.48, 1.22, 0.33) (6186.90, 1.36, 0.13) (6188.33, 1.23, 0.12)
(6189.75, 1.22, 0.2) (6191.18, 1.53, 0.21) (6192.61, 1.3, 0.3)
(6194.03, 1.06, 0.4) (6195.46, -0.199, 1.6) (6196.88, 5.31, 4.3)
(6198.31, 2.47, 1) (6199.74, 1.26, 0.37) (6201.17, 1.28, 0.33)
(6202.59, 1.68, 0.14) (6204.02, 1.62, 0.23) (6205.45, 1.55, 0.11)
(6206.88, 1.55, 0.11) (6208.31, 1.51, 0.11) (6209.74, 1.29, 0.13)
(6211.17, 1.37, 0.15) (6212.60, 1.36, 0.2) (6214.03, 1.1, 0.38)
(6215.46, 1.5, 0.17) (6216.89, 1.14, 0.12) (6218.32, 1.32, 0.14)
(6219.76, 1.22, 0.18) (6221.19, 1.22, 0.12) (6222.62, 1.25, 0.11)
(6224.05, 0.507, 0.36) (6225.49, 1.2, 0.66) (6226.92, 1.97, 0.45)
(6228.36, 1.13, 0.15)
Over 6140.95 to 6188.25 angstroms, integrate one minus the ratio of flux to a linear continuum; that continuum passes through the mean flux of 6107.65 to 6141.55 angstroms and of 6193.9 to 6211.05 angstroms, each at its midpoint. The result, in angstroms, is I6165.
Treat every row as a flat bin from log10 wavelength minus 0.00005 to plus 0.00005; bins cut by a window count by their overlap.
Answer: 5.3 angstroms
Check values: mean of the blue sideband 1.43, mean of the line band 1.4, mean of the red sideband 1.71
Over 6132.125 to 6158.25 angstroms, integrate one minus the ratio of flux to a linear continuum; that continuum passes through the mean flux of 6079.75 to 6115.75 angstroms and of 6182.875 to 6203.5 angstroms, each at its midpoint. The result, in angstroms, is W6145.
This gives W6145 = 3.2 angstroms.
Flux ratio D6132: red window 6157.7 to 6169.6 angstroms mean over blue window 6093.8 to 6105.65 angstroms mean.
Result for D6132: 1.18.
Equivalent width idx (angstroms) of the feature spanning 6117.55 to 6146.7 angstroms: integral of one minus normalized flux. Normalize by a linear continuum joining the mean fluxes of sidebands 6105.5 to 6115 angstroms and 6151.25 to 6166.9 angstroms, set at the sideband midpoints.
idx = 3.3 angstroms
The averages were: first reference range 1.57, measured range 1.38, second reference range 1.55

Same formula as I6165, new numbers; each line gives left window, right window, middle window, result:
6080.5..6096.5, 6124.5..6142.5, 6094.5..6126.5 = -1.1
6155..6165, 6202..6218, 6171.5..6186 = 3.0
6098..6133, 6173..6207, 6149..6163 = 0.1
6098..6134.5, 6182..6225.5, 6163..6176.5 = 0.4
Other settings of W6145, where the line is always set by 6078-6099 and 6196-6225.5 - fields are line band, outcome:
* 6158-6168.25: -1.2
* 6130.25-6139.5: 0.4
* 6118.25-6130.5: 0.5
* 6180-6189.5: 1.0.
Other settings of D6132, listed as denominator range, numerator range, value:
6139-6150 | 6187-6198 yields 1.26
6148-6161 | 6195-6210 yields 1.40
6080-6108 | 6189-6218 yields 1.09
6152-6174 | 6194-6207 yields 1.16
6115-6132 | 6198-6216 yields 1.06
